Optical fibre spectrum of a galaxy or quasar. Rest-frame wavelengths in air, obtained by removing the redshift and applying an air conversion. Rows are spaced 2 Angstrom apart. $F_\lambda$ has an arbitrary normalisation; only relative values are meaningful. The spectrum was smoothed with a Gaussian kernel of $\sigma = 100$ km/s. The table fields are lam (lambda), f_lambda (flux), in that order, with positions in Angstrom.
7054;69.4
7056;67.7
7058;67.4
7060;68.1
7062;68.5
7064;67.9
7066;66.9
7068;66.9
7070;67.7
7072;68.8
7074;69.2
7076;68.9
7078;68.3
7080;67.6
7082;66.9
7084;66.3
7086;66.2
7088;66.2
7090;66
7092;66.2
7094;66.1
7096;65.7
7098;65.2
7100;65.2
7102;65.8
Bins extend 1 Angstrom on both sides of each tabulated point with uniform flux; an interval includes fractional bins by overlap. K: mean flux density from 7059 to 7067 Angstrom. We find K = 67.8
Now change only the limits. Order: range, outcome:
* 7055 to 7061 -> 67.7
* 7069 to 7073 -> 68.2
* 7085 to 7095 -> 66.1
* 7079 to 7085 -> 66.9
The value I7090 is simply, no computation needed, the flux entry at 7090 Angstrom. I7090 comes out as 66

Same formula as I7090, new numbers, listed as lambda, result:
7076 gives 68.9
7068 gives 66.9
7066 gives 66.9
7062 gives 68.5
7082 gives 66.9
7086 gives 66.2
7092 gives 66.2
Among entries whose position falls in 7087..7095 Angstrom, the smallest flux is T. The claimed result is 66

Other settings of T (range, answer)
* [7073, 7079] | 68.3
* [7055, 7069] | 66.9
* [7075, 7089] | 66.2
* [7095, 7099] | 65.2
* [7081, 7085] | 66.3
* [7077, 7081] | 67.6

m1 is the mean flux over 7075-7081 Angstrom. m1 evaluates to 68.3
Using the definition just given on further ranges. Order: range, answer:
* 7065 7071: 67.2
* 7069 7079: 68.6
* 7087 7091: 66.1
